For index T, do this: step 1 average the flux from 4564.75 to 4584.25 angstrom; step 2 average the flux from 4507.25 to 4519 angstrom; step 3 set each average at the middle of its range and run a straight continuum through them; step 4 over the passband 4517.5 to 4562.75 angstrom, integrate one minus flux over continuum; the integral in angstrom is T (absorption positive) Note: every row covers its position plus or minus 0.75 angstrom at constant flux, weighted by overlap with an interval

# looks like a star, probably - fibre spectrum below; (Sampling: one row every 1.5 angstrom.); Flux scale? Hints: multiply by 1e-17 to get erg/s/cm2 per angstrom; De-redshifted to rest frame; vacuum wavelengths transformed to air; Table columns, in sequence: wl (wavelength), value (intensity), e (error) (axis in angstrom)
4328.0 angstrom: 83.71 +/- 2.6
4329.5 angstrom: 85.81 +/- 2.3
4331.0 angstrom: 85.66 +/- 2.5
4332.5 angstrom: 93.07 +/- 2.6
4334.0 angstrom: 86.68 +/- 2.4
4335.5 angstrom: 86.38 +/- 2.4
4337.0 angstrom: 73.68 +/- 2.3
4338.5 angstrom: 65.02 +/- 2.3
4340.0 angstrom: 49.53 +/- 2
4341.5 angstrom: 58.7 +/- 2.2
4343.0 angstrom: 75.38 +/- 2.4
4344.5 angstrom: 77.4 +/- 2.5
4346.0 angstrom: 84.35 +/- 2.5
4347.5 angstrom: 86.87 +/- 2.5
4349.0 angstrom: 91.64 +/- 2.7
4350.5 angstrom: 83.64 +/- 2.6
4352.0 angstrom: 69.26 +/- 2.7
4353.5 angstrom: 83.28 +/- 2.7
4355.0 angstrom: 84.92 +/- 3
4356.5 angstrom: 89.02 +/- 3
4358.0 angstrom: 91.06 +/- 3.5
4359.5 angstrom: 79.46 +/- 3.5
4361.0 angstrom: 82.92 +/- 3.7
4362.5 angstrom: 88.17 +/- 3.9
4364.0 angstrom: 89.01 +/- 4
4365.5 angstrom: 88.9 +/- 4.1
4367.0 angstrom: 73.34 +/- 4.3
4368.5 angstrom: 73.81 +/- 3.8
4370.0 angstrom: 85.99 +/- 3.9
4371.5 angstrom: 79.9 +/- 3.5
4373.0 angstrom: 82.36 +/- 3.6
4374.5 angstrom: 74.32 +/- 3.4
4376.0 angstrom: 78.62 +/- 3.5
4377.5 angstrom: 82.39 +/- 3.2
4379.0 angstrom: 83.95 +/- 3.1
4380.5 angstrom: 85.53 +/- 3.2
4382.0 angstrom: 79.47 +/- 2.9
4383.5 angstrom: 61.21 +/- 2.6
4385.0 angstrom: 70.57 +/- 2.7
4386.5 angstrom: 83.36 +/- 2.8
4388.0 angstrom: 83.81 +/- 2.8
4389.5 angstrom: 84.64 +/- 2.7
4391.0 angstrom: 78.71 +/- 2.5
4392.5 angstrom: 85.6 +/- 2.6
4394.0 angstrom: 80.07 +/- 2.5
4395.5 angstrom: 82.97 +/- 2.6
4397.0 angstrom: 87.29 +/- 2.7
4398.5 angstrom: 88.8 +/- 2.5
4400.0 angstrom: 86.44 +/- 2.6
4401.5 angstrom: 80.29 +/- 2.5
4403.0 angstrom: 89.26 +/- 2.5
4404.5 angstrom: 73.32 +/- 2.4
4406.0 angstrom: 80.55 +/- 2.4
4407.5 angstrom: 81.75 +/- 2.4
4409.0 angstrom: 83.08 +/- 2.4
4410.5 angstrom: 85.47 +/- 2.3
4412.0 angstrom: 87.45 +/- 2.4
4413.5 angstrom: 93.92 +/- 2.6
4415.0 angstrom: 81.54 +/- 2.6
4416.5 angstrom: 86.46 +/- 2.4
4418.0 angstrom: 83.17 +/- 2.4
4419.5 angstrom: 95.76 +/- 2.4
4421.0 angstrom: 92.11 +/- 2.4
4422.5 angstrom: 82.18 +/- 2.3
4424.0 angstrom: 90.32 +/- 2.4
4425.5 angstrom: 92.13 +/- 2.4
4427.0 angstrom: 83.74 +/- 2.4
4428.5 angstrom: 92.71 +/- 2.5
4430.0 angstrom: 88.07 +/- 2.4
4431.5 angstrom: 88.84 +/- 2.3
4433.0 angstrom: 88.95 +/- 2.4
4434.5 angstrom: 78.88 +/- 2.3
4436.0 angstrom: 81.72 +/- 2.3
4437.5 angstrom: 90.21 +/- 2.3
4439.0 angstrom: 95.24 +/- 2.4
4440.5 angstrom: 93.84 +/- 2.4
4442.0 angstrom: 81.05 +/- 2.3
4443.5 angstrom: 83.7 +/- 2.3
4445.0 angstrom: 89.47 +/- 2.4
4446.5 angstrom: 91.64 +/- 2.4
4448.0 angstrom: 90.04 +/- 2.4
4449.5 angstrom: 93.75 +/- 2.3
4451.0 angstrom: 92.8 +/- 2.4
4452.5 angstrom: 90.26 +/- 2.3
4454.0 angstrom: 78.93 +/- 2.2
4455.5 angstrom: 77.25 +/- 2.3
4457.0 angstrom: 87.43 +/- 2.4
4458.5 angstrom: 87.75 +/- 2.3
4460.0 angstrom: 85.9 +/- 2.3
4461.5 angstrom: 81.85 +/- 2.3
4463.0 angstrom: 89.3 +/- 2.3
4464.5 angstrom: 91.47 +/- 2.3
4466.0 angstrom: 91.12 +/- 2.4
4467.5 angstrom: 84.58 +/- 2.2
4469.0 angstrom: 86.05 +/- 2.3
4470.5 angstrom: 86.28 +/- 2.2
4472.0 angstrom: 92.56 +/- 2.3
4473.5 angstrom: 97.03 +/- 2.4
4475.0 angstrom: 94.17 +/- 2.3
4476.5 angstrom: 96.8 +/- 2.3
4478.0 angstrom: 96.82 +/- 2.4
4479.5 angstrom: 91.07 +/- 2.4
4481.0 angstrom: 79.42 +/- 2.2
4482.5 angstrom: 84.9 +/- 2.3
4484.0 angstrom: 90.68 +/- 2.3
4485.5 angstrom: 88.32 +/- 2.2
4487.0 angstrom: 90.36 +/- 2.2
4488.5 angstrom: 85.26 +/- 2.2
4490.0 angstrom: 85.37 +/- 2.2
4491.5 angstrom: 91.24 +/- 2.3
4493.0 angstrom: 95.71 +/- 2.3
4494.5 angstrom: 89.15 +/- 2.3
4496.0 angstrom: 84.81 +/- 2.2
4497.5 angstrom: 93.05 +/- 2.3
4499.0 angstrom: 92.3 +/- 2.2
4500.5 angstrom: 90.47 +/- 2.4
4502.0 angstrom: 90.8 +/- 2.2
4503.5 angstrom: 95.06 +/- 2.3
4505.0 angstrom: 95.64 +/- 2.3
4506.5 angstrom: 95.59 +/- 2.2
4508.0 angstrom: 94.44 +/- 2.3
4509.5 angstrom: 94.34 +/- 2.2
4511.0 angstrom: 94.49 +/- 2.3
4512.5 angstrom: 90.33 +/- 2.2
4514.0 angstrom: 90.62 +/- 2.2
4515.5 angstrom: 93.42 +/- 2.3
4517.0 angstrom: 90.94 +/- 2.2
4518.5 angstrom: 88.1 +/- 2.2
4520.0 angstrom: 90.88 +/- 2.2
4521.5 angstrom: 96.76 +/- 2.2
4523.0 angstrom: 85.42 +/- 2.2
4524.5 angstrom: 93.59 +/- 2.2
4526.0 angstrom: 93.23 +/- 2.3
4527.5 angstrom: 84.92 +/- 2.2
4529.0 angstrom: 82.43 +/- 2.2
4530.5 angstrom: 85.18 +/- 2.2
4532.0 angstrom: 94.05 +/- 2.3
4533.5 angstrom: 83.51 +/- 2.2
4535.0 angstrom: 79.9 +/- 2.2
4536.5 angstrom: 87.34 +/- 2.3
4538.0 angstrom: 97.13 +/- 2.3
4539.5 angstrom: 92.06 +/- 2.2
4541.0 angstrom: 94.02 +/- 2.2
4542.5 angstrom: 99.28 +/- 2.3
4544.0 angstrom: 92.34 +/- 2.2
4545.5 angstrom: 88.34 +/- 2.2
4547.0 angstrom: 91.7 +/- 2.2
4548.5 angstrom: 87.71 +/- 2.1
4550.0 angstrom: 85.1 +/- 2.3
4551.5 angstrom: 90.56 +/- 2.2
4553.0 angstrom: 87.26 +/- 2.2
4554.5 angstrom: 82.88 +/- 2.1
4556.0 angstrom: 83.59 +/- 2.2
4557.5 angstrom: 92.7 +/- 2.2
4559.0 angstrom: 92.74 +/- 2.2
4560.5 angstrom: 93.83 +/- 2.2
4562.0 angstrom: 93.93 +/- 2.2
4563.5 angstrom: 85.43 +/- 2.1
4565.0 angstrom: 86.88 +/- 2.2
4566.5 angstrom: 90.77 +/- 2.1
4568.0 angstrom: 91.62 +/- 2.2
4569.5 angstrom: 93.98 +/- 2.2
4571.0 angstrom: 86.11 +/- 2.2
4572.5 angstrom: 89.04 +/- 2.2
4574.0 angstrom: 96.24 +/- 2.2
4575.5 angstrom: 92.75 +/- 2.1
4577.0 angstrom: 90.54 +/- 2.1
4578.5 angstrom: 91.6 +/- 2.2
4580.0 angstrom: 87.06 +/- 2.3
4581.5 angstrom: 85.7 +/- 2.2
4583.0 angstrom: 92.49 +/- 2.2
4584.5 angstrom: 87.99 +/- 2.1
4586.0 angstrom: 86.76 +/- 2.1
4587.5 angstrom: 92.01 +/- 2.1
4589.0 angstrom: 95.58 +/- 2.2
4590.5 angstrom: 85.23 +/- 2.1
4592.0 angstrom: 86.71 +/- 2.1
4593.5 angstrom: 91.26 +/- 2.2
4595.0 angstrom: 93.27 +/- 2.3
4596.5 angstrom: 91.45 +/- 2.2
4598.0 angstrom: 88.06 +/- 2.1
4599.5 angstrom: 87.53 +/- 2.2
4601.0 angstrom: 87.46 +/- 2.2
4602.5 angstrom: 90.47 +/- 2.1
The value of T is 0.8 angstrom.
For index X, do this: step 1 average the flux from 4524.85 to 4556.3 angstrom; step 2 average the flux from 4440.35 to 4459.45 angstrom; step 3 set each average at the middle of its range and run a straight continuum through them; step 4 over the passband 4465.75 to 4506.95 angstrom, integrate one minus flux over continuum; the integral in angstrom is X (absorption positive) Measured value -1.2 angstrom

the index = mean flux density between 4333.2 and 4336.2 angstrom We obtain 86.6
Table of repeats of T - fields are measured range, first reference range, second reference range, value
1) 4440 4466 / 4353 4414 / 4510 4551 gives -0.41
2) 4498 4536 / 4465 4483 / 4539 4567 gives -0.24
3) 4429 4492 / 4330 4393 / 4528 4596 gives -2.54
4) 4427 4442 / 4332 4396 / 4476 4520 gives -0.39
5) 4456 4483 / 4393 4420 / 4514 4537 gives -0.68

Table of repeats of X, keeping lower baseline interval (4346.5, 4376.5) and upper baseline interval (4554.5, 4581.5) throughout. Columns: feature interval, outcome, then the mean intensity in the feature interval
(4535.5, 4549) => -0.4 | 92.1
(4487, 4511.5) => -1.1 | 91.7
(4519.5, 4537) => 0.1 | 88.1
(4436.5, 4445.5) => -0.3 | 88.7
